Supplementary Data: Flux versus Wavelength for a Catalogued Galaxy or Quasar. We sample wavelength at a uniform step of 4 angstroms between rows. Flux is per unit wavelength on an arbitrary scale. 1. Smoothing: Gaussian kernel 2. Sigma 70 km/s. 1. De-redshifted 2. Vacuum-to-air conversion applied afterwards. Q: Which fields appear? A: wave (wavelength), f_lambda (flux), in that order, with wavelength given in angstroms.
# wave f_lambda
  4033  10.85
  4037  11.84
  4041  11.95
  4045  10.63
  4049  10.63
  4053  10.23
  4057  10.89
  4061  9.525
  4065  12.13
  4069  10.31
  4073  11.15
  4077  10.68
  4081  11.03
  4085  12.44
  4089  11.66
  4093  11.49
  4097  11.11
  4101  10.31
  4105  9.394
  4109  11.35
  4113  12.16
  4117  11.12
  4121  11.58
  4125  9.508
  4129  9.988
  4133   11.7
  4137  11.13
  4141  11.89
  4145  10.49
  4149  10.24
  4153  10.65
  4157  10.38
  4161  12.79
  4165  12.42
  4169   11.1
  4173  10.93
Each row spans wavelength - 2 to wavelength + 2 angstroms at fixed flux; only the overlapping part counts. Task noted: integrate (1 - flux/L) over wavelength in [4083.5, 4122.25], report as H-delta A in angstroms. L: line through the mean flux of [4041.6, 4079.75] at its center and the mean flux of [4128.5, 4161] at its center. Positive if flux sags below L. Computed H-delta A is -1.38 angstroms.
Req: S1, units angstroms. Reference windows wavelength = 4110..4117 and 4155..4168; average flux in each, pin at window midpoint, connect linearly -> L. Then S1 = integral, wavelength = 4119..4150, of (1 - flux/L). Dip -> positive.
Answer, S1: 2.5 angstroms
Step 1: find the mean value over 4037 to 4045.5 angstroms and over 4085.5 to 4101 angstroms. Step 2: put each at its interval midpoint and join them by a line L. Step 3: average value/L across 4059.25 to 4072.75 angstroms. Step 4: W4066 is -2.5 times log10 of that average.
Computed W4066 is 0.07 mag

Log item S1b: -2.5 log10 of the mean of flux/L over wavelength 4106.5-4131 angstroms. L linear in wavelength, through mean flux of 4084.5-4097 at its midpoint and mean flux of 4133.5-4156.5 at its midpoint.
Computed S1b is 0.04 mag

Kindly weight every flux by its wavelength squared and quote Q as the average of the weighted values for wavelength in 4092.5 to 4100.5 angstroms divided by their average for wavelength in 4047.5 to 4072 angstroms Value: 1.06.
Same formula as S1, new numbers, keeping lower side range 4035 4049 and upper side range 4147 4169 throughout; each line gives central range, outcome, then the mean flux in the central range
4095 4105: 0.8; 10.4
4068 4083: 0.7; 10.8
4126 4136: 0.5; 10.7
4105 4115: 0.0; 11.3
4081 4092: -0.5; 11.8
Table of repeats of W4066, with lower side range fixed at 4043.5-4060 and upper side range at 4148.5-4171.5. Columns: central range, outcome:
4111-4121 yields -0.06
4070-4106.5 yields -0.02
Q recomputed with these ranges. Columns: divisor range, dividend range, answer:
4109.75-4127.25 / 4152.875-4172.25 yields 1.06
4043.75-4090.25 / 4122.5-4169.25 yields 1.05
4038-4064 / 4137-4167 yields 1.10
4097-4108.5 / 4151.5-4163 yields 1.13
